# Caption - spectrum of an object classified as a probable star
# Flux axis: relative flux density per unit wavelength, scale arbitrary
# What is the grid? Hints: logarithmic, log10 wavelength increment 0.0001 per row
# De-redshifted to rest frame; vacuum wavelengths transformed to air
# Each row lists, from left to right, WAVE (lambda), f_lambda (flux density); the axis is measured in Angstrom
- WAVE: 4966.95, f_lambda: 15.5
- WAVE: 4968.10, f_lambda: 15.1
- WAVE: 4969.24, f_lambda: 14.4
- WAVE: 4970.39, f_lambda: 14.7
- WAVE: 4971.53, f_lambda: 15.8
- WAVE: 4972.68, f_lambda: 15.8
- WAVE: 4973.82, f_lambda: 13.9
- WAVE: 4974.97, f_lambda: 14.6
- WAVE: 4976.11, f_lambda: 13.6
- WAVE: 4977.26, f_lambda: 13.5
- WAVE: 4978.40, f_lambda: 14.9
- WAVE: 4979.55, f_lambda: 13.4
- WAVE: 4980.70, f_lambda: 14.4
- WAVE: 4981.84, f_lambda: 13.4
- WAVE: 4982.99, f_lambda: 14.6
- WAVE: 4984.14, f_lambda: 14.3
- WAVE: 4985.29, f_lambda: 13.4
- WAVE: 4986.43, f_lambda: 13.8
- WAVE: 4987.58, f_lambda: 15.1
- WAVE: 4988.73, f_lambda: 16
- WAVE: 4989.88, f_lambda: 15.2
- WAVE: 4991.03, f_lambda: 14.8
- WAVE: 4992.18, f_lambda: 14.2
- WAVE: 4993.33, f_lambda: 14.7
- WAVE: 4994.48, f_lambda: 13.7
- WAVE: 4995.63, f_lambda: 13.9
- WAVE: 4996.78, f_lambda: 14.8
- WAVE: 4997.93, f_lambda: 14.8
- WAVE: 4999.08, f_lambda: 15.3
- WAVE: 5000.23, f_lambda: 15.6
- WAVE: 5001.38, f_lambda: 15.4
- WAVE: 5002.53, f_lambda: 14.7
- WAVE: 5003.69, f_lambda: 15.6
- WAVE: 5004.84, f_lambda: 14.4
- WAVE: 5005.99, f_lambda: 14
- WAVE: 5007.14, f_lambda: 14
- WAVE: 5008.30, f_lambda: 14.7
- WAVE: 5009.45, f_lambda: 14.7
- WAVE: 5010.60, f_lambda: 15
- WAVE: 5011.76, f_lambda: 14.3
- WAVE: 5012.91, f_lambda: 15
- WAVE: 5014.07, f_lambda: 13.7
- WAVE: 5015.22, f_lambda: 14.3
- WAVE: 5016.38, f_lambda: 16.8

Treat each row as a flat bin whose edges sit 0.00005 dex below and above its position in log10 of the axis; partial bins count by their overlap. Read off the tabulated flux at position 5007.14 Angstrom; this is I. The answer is 14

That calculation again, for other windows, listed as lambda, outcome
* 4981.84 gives 13.4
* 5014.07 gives 13.7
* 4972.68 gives 15.8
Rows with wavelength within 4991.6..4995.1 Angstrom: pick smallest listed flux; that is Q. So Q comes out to 13.7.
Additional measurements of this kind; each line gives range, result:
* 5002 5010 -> 14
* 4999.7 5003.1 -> 14.7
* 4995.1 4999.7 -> 13.9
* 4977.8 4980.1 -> 13.4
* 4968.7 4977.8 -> 13.5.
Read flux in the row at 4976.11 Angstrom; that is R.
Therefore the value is 13.6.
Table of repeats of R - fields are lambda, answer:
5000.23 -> 15.6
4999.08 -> 15.3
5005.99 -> 14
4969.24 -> 14.4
